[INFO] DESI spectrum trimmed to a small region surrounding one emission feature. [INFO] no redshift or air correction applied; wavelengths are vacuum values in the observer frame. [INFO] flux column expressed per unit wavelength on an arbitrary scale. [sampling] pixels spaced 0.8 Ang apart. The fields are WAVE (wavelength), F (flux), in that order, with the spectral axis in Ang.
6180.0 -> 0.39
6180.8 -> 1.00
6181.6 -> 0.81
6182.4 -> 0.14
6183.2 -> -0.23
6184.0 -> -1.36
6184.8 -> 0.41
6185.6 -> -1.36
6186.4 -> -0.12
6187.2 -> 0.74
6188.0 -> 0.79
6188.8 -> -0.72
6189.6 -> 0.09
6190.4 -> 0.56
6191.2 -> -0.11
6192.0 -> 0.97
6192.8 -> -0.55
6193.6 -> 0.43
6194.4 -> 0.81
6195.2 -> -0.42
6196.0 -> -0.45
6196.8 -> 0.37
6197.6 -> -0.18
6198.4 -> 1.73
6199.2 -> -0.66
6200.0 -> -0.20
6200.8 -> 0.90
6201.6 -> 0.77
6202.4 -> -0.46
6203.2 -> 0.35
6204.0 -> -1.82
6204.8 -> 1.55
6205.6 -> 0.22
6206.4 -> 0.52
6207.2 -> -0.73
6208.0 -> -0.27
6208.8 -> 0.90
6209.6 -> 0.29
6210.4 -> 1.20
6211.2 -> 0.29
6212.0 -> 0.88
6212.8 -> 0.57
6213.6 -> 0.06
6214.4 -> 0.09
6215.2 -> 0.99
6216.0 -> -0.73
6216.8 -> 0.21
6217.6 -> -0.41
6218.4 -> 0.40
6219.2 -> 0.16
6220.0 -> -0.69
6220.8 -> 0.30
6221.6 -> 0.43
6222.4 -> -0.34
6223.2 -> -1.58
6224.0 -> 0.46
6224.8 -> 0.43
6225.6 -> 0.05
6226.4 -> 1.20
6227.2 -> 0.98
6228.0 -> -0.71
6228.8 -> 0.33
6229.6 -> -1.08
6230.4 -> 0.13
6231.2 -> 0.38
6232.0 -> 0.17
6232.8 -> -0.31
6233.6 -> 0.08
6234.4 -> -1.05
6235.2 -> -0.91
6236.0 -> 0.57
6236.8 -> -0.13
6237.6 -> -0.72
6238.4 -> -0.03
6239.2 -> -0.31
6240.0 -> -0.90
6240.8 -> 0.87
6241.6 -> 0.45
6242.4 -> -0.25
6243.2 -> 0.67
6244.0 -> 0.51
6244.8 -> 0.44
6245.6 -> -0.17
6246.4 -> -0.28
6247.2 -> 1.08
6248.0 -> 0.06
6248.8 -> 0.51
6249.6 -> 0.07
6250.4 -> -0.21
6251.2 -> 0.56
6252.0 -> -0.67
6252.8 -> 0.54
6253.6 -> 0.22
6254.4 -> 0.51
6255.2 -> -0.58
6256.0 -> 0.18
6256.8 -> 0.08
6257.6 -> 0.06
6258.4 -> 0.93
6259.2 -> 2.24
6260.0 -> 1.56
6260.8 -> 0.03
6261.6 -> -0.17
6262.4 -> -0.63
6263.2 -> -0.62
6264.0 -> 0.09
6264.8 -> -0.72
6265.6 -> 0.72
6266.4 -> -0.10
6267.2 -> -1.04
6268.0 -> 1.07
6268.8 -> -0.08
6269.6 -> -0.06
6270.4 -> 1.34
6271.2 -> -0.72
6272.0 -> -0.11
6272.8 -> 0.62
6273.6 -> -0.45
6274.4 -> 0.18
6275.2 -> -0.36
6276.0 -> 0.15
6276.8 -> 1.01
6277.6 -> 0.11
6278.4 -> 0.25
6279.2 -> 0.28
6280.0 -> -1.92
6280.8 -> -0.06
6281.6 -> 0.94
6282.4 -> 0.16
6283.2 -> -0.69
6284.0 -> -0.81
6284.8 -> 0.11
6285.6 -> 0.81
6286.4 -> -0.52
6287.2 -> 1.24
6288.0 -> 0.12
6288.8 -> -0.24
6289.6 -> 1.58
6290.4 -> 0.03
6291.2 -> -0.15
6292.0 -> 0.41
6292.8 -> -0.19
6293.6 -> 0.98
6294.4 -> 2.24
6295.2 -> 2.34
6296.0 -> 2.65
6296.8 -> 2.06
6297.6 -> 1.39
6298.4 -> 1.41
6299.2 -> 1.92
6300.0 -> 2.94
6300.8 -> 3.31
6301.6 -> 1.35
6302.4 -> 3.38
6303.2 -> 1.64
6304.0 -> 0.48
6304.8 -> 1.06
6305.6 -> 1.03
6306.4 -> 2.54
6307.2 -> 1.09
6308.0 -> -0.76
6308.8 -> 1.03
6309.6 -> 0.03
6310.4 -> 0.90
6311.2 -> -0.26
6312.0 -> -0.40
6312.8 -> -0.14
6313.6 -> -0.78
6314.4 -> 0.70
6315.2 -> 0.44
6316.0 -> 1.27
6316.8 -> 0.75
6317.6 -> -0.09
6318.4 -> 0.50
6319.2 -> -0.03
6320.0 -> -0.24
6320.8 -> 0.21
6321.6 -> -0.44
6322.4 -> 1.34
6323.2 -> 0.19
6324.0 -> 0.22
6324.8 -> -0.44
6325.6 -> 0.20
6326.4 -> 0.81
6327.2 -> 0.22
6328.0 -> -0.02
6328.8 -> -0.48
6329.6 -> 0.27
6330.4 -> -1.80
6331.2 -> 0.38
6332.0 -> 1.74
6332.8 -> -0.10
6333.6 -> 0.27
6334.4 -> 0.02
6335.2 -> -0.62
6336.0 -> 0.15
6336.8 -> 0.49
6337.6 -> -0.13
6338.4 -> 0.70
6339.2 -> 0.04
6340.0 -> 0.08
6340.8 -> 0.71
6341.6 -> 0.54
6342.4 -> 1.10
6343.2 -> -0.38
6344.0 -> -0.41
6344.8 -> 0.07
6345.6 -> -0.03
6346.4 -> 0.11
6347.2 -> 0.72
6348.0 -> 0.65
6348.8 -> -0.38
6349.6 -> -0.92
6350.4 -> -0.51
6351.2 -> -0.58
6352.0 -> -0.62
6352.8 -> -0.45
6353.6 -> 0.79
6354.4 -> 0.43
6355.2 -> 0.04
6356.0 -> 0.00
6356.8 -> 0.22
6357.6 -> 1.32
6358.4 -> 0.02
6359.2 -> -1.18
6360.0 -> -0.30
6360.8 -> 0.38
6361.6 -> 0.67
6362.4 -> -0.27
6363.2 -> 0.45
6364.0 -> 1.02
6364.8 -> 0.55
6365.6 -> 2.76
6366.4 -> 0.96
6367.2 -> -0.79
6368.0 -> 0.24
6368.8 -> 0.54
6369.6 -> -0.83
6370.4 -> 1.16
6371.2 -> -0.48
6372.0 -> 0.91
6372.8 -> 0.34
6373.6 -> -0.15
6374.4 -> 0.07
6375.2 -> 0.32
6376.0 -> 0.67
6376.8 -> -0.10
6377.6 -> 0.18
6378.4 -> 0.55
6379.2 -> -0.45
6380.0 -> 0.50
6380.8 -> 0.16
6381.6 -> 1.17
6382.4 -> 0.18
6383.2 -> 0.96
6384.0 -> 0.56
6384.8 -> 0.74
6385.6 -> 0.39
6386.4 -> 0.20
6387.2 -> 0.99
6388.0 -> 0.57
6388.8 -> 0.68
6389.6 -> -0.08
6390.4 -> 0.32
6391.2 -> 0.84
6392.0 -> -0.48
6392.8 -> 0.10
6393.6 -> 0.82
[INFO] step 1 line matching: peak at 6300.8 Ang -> [O II]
